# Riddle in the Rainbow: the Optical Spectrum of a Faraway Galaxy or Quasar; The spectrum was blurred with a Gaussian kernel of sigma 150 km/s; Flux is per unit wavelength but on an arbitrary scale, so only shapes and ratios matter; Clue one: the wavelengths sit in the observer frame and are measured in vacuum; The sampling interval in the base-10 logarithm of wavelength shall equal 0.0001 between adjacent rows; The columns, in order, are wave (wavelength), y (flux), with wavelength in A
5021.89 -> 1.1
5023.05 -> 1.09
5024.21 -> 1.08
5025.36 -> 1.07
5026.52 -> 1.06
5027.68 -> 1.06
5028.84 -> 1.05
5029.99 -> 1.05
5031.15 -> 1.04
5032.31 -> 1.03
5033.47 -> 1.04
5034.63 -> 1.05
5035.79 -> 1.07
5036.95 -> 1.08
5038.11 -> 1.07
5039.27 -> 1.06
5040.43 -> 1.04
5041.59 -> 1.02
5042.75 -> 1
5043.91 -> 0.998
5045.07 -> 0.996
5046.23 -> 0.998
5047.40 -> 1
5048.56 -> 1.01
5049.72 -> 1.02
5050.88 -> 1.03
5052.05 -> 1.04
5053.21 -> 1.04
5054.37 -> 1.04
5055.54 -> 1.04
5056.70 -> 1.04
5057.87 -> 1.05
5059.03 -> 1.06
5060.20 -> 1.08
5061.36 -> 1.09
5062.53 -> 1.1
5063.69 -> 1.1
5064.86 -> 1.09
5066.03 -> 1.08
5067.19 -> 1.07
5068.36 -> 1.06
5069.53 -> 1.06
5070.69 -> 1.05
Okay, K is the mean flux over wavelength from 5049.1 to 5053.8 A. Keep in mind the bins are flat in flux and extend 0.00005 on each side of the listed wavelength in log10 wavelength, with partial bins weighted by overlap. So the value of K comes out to 1.03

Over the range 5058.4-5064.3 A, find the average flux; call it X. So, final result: 1.09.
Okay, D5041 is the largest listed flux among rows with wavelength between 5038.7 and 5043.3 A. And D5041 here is 1.06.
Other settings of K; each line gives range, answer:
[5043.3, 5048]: 0.998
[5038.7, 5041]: 1.05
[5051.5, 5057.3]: 1.04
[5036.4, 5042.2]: 1.05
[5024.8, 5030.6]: 1.06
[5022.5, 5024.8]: 1.09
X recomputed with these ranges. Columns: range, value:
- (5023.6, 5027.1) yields 1.07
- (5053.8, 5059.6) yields 1.05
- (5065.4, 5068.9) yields 1.07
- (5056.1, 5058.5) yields 1.05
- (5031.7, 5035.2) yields 1.04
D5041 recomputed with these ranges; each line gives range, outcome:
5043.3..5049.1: 1.01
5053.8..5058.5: 1.05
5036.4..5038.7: 1.08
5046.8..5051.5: 1.03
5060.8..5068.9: 1.1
